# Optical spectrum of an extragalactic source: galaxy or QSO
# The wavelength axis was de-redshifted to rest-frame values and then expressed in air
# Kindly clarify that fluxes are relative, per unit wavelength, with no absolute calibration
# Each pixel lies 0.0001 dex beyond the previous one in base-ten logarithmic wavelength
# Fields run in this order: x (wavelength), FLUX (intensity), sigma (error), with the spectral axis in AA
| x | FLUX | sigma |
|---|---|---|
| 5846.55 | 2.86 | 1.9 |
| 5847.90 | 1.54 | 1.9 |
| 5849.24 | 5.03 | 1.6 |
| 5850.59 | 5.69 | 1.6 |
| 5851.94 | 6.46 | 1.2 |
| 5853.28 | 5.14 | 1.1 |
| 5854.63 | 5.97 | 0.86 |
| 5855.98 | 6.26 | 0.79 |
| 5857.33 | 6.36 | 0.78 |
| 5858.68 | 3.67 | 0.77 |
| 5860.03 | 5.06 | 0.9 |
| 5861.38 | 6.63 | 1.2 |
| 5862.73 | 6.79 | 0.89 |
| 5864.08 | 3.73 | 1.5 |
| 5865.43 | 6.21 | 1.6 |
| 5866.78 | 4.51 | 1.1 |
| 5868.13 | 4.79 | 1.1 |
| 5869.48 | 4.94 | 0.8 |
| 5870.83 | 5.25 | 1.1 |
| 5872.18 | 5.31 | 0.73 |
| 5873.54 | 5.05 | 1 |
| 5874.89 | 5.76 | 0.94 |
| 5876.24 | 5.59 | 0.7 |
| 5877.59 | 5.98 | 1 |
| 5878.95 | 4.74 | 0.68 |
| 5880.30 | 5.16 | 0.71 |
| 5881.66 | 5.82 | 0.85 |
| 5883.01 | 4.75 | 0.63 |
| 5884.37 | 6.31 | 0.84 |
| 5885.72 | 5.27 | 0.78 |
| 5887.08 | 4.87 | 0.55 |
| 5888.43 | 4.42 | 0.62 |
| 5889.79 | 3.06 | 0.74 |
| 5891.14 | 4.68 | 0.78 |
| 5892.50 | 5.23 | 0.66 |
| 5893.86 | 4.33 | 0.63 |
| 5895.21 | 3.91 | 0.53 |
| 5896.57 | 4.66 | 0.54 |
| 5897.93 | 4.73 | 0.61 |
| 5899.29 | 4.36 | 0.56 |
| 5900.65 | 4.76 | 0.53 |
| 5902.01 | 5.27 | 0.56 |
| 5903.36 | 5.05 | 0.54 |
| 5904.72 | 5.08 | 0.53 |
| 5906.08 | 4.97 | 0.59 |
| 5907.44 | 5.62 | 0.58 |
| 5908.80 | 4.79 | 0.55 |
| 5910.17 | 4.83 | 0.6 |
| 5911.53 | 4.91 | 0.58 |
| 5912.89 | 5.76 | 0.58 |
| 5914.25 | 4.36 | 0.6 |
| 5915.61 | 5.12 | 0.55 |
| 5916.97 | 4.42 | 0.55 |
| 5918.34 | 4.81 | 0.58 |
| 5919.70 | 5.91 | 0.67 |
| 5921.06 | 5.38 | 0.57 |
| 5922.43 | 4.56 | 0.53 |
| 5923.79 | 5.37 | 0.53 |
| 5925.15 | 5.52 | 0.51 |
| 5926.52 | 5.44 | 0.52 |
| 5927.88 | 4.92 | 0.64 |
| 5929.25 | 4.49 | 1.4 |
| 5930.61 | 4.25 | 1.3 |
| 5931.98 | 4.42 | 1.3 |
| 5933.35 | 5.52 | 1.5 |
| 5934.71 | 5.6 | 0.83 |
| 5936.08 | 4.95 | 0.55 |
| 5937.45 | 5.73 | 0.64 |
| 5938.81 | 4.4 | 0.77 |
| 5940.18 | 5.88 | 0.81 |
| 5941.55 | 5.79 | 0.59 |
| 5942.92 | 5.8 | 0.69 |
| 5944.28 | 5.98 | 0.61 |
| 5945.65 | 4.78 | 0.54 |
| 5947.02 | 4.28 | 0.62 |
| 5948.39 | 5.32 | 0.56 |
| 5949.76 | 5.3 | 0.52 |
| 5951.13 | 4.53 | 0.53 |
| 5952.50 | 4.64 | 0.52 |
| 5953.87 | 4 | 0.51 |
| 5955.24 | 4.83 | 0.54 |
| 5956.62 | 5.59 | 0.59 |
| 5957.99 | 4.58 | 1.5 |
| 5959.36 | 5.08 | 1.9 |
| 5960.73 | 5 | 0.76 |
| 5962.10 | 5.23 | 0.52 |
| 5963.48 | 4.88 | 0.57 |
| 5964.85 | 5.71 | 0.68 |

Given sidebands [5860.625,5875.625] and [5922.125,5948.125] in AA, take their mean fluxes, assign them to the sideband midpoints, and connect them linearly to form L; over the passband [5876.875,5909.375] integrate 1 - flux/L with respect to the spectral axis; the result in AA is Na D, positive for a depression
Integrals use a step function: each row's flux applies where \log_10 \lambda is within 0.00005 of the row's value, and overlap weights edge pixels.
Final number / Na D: 2.3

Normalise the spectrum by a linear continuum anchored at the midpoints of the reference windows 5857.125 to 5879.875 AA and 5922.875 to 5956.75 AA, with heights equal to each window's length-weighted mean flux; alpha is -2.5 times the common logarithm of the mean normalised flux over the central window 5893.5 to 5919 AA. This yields 0.075 mag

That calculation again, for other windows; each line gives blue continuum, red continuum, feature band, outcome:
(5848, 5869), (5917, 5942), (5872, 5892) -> 0.038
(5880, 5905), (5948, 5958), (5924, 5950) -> -0.073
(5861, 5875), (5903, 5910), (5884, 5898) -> 0.118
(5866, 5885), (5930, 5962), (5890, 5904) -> 0.126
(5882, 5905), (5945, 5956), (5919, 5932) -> -0.072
